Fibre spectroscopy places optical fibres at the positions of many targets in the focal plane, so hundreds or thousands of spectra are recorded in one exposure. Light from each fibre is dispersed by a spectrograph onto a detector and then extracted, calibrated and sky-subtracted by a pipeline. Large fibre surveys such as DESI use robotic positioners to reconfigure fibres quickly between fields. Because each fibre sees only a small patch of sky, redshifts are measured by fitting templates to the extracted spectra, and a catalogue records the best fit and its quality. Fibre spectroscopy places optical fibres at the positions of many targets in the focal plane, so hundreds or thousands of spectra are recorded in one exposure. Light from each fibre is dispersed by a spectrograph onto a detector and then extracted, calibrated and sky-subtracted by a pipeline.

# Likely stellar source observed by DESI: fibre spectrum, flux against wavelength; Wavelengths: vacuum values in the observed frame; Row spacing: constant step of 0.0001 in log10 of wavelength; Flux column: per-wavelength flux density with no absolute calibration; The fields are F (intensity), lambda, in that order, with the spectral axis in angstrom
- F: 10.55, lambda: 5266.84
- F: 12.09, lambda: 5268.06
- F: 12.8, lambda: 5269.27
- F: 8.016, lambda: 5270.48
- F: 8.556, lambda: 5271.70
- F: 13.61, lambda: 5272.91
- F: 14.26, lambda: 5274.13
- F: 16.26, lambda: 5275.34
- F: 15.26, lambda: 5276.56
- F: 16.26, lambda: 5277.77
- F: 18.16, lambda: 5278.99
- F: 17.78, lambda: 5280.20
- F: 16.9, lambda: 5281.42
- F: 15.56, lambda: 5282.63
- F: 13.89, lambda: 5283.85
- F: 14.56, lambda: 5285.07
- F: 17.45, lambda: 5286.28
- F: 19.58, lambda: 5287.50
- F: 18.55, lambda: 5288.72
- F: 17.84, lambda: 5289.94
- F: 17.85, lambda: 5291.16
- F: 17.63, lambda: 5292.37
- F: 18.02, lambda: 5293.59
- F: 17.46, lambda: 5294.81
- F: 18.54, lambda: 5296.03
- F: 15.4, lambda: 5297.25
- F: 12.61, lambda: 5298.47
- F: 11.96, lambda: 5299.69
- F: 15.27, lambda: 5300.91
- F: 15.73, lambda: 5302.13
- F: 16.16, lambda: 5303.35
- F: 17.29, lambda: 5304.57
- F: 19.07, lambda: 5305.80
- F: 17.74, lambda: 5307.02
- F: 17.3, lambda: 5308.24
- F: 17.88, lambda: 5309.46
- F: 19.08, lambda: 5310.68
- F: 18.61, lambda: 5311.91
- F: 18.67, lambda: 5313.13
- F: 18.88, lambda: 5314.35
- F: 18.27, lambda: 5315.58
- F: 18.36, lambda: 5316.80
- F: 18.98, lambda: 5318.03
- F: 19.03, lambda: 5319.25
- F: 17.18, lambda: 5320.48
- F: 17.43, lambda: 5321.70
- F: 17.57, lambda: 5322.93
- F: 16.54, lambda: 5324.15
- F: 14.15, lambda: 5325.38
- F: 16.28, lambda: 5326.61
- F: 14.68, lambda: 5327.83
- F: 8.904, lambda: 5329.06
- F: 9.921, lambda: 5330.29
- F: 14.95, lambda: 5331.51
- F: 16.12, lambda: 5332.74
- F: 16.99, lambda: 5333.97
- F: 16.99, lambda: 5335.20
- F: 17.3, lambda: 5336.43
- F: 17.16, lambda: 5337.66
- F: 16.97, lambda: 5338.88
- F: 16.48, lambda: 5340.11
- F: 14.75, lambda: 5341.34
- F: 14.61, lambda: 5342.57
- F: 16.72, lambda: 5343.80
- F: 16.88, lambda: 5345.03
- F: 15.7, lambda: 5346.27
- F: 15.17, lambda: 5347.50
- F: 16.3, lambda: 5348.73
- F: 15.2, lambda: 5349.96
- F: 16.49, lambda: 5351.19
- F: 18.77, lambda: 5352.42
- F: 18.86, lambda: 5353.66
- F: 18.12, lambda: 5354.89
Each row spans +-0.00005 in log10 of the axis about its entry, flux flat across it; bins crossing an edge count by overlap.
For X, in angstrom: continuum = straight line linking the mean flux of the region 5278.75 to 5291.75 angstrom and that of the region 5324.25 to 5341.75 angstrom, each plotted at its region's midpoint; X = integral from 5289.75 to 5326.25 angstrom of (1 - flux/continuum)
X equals -2.4 angstrom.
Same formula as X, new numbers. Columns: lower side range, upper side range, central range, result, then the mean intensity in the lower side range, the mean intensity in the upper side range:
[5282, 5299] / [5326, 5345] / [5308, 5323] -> -2.2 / 16.8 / 15.3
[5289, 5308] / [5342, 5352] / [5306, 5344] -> -0.8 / 16.6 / 15.9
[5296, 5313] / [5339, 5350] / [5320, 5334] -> 1.1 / 16.6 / 15.8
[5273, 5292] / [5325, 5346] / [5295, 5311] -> -0.3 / 16.6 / 15.3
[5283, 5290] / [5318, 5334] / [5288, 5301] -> 0.0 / 16.8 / 15.5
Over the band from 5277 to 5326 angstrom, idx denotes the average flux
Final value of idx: 17.1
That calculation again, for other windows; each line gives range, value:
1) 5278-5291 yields 17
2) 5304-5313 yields 18.2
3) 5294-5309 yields 16.3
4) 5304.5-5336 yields 16.8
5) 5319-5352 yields 15.8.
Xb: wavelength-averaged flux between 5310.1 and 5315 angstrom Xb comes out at 18.8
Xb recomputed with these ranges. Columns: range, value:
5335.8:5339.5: 17.2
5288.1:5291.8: 18.1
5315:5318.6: 18.5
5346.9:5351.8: 15.8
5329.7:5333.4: 13.7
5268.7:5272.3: 9.75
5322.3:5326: 16.1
